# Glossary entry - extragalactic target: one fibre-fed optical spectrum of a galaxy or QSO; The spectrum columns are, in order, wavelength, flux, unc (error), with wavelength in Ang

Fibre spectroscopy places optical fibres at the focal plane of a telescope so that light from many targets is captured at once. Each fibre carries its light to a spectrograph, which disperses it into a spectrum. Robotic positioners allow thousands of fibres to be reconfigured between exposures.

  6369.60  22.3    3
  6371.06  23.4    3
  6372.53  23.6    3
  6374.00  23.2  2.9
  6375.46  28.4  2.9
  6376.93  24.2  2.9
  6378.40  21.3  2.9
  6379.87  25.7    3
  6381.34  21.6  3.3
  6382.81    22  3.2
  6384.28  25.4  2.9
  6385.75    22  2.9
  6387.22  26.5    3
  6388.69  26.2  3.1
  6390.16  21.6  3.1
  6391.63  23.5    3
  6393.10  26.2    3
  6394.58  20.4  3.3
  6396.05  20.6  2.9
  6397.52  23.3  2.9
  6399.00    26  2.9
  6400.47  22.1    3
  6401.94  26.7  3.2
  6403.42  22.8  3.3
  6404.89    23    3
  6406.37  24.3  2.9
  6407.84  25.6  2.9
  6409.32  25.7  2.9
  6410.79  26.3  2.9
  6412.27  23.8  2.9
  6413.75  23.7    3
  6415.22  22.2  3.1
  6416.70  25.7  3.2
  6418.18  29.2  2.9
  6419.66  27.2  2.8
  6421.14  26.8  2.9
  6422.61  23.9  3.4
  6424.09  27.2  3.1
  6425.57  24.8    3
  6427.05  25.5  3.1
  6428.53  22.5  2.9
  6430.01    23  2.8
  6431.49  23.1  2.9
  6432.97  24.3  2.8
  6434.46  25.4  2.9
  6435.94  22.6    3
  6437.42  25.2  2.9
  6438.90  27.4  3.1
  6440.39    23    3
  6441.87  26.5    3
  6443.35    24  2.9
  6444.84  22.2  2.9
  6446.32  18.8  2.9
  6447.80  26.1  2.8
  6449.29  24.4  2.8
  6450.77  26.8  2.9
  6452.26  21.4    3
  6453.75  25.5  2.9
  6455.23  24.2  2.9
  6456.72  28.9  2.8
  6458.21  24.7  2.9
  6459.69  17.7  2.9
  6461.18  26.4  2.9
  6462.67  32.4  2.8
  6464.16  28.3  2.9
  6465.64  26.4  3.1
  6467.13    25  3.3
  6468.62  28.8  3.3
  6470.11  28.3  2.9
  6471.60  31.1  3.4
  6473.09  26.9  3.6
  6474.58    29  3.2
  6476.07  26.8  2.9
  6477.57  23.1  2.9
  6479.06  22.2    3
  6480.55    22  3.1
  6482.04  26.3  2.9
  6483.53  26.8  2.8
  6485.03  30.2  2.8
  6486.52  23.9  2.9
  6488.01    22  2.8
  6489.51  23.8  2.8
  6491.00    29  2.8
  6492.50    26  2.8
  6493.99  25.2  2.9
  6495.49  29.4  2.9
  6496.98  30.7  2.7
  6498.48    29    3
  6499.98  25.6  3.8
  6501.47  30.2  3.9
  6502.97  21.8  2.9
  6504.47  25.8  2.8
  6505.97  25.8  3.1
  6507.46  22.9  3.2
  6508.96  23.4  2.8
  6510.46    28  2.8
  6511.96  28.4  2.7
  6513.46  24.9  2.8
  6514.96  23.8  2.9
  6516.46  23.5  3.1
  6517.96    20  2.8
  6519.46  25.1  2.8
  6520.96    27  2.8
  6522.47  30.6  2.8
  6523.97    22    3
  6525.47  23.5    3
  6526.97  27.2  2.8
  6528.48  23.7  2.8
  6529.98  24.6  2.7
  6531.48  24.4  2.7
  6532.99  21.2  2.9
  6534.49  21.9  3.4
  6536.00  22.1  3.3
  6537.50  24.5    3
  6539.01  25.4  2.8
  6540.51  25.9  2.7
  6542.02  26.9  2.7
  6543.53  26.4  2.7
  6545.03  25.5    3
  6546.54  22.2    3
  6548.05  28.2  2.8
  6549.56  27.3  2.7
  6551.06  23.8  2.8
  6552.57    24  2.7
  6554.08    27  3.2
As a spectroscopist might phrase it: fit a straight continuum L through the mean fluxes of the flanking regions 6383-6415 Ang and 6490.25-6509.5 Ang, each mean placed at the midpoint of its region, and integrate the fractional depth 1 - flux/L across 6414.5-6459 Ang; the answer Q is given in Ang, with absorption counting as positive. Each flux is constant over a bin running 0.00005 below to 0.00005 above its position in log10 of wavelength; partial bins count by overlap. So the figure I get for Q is 0.4 Ang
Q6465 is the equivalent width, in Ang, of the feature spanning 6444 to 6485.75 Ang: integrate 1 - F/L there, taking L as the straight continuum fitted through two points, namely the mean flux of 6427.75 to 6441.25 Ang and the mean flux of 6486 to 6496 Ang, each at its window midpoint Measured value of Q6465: -1.43 Ang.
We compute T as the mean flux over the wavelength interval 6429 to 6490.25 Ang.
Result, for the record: 25.2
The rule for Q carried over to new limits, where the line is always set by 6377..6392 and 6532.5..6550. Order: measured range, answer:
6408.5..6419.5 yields -0.7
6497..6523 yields -1.2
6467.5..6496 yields -2.3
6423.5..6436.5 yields -0.2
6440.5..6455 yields 0.1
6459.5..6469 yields -1.0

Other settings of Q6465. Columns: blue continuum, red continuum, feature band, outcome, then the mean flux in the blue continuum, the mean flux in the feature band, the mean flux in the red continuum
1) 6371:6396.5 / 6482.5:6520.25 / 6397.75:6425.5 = -1.0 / 23.7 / 25.1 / 25.8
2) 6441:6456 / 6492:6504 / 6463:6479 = -1.1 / 24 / 27.3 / 27.2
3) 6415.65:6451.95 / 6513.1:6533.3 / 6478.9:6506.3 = -1.8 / 24.7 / 26.2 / 24.4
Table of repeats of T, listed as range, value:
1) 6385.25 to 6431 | 24.5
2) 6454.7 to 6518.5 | 26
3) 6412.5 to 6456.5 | 24.6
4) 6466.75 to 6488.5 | 26.2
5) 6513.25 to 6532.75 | 24.5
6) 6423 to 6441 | 24.5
